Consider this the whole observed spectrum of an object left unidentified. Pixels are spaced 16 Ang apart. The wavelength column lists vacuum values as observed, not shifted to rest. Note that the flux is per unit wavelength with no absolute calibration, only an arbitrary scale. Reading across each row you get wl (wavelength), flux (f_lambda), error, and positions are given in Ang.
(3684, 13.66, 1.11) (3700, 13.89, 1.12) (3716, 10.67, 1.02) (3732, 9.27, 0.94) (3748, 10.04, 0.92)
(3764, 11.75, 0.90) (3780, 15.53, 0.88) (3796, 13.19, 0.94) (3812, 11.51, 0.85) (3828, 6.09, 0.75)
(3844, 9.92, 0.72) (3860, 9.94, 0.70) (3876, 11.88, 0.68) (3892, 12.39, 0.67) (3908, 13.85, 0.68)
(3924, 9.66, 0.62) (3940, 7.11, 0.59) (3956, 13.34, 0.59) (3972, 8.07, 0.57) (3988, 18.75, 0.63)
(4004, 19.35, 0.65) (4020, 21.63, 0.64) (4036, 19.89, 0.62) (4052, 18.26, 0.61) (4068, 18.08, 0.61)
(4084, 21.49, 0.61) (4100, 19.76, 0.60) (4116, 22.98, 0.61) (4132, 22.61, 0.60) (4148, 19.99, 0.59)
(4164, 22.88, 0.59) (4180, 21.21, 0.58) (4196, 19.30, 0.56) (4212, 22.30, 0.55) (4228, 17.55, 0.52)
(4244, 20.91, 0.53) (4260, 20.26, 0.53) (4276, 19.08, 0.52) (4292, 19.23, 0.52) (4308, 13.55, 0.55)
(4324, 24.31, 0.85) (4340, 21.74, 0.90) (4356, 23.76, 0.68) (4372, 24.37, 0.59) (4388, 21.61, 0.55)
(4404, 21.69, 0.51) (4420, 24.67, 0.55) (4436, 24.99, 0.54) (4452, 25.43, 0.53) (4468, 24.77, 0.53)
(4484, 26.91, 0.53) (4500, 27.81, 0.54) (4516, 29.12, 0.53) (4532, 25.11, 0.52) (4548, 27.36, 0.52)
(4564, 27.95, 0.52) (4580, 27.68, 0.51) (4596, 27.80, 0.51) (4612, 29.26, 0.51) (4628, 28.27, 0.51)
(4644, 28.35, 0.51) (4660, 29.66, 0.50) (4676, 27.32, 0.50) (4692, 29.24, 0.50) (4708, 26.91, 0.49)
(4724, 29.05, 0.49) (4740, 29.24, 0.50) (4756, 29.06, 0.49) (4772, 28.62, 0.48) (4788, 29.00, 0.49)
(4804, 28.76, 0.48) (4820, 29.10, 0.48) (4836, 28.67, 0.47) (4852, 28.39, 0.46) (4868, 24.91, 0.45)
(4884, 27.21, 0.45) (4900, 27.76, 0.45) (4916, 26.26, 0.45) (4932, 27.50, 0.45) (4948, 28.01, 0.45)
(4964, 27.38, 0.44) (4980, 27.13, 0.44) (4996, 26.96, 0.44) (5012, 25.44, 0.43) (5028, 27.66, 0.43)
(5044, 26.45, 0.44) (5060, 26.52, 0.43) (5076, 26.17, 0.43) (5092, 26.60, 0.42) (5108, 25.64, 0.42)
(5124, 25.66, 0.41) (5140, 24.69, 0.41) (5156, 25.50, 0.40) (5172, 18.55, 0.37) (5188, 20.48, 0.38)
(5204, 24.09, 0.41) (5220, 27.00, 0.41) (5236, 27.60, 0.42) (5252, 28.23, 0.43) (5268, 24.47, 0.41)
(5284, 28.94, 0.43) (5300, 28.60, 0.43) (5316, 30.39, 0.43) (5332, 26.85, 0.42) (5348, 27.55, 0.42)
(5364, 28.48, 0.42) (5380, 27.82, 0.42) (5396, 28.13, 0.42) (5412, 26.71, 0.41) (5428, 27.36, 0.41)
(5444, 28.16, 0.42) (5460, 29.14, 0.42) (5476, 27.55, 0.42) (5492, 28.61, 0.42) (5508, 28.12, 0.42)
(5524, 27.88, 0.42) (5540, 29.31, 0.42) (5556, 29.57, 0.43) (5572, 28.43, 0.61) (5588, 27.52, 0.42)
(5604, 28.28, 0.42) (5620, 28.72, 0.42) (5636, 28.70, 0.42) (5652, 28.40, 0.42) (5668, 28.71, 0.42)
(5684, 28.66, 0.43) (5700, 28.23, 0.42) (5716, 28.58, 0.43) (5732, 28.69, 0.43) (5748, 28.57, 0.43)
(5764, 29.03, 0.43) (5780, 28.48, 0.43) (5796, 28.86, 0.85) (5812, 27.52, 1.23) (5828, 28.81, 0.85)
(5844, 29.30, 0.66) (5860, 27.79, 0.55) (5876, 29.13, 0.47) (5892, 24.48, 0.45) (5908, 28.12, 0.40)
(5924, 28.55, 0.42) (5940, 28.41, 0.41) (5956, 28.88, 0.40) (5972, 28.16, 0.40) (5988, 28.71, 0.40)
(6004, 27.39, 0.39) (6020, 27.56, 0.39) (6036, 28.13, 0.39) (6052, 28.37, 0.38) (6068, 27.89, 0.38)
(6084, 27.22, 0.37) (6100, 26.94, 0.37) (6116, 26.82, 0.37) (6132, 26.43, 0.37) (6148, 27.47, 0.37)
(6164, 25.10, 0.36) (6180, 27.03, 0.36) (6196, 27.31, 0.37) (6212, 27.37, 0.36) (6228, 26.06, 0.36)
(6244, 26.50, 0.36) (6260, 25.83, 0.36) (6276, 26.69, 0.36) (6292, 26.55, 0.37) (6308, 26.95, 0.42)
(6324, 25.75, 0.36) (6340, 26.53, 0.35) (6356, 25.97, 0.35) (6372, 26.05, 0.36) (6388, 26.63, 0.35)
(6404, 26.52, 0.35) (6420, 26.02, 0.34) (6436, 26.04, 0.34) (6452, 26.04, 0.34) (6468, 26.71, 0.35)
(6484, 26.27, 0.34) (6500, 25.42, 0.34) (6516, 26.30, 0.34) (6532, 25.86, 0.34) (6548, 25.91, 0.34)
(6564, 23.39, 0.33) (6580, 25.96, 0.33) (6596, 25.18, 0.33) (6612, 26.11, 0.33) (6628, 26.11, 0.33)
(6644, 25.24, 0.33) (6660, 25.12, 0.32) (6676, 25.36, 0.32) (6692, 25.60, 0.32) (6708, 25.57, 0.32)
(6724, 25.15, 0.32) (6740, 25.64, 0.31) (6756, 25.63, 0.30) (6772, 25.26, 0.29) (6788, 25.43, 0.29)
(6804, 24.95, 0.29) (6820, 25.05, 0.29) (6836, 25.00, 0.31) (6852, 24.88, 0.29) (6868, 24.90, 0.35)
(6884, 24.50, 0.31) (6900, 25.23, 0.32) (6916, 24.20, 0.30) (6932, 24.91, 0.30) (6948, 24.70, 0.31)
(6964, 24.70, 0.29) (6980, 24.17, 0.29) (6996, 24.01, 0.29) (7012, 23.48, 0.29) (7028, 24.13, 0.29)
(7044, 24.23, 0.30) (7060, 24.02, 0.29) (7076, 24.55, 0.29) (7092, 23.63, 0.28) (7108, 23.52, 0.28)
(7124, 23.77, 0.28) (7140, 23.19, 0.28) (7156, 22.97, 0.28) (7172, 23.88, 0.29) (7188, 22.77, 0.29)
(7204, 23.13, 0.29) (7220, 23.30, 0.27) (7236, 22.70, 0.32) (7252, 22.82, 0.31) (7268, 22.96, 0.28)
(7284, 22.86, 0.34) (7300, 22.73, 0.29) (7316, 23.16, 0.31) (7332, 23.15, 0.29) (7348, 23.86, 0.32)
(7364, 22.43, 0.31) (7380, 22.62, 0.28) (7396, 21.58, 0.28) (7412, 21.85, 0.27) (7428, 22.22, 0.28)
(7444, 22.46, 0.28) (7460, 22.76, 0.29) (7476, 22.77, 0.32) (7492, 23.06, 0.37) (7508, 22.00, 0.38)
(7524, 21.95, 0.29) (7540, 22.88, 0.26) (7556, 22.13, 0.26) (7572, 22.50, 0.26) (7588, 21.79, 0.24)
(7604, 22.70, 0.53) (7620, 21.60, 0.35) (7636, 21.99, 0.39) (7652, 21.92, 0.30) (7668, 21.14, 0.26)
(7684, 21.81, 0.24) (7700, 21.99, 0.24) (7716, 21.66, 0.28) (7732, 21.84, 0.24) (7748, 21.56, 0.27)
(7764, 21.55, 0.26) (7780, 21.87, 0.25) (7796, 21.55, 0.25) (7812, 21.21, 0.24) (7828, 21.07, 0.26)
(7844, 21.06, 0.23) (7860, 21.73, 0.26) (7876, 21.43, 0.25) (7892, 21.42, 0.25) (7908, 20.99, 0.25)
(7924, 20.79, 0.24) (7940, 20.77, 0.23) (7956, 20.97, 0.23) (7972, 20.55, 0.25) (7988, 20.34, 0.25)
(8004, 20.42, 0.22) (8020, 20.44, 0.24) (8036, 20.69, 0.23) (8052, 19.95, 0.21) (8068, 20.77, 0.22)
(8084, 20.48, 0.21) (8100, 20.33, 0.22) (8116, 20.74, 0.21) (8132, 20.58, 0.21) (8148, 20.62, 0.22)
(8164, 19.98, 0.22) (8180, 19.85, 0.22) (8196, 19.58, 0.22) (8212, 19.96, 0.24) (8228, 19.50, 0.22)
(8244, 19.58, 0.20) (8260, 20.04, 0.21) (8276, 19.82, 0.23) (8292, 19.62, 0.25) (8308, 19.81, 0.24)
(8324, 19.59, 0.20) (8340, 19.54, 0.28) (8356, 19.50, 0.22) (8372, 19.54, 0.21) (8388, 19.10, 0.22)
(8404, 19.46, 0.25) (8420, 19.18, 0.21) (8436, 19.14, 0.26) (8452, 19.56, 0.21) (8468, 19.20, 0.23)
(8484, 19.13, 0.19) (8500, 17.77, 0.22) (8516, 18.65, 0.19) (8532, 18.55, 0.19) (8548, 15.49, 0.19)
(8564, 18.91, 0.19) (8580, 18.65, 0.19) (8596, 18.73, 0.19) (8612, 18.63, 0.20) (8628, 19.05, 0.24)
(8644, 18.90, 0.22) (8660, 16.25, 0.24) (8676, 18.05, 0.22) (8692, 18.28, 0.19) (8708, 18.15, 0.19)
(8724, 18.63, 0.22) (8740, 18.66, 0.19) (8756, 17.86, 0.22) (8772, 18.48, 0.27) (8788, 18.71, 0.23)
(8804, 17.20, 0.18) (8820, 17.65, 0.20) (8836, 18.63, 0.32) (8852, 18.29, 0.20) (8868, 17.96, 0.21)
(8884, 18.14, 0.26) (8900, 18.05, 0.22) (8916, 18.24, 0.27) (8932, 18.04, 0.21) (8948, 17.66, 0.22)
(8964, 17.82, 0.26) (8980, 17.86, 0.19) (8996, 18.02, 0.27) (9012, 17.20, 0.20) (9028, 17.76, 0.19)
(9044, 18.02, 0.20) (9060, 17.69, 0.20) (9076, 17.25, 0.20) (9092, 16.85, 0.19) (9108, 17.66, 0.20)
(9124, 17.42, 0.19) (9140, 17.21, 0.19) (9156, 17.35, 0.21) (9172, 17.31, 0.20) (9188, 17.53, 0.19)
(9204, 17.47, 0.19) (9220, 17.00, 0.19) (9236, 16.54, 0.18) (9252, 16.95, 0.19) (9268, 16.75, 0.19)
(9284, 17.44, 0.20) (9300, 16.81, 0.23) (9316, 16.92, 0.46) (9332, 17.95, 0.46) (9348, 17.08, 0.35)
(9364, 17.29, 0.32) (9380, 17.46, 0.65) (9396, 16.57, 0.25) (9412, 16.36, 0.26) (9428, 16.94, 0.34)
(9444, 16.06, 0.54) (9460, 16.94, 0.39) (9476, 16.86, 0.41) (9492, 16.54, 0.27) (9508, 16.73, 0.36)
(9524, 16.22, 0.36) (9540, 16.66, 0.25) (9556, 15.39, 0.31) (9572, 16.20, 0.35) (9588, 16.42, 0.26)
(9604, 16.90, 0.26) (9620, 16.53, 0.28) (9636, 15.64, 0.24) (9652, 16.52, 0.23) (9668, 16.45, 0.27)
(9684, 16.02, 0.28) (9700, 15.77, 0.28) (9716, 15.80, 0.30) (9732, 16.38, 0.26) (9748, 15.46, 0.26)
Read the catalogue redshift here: 0.000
